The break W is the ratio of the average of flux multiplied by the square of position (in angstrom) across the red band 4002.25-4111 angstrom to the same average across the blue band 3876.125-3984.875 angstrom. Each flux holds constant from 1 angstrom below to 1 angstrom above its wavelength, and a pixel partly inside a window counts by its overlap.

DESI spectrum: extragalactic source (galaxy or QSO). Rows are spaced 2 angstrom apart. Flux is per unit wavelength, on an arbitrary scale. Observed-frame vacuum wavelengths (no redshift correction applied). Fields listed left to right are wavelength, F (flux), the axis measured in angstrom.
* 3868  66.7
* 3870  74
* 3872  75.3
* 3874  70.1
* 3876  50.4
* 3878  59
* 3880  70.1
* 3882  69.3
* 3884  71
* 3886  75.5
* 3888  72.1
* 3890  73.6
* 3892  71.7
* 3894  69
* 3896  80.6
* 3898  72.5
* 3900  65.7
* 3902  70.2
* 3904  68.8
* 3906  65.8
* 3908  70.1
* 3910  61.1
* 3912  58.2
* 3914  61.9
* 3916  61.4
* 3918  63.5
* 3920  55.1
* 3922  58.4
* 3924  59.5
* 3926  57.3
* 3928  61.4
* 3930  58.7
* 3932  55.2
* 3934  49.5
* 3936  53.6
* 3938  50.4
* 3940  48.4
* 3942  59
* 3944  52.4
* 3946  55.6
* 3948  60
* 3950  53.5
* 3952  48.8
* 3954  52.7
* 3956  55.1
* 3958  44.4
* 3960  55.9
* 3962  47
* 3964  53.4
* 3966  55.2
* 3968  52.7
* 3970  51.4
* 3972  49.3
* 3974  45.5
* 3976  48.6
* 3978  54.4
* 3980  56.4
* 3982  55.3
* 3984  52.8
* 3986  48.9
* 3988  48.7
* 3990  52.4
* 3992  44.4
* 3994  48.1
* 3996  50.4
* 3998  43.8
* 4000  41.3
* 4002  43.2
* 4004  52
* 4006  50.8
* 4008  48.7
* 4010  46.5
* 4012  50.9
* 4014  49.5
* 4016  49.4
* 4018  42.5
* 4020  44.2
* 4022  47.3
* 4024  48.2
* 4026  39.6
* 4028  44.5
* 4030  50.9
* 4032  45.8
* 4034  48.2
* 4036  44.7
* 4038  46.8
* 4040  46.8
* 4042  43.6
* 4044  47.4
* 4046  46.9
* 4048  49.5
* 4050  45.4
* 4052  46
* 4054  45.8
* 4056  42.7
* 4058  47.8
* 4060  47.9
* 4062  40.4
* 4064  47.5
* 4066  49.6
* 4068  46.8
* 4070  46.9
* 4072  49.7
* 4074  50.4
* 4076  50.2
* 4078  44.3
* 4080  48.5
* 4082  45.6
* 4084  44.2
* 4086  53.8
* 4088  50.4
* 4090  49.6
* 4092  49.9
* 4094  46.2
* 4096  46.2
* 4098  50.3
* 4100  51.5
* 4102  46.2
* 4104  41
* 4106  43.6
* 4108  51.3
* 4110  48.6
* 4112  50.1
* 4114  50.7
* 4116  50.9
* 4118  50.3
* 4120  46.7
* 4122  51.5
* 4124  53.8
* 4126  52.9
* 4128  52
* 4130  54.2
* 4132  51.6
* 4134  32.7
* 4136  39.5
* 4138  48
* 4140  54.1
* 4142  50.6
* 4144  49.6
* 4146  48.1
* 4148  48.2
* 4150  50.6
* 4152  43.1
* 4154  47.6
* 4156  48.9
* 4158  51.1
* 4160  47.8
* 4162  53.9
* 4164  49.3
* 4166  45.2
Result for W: 0.9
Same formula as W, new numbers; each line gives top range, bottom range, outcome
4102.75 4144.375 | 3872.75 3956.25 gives 0.87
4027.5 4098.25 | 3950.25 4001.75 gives 0.98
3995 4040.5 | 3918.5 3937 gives 0.86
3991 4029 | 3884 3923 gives 0.73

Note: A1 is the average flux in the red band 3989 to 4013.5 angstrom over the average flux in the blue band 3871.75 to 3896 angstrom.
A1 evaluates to 0.69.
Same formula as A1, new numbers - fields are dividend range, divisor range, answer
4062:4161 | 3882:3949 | 0.77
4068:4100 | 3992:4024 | 1.03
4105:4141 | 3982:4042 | 1.04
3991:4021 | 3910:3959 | 0.84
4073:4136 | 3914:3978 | 0.90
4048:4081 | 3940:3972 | 0.89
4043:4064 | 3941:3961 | 0.86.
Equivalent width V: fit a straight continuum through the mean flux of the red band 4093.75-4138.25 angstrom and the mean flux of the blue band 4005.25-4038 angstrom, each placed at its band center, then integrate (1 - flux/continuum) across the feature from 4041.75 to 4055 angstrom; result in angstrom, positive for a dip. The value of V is 0.22 angstrom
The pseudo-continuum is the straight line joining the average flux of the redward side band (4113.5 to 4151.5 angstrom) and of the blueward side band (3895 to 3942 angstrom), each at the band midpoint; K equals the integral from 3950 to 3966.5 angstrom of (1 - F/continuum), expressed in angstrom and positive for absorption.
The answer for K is 2.06 angstrom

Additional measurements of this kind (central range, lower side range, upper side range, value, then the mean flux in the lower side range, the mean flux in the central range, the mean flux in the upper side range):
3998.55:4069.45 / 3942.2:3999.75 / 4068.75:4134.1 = 5.1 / 51.3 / 46.5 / 48.9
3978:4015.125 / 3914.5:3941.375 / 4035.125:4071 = 1.2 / 56.5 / 49.3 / 46.3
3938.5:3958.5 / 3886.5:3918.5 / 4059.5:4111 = 3.1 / 68.1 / 53.1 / 47.7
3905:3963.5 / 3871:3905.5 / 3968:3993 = 3.8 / 69.6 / 56.3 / 50.8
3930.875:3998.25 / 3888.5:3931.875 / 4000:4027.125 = 4.4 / 64.9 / 51.7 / 46.9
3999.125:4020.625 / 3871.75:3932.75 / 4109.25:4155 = 3.9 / 65.5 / 47.3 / 48.9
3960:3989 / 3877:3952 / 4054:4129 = 3.1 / 62.5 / 51.6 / 48.3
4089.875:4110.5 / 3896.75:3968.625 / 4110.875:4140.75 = 1.1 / 57.7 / 47.6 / 49.2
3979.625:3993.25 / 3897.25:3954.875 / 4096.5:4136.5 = 1.1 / 58.9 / 51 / 48.6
